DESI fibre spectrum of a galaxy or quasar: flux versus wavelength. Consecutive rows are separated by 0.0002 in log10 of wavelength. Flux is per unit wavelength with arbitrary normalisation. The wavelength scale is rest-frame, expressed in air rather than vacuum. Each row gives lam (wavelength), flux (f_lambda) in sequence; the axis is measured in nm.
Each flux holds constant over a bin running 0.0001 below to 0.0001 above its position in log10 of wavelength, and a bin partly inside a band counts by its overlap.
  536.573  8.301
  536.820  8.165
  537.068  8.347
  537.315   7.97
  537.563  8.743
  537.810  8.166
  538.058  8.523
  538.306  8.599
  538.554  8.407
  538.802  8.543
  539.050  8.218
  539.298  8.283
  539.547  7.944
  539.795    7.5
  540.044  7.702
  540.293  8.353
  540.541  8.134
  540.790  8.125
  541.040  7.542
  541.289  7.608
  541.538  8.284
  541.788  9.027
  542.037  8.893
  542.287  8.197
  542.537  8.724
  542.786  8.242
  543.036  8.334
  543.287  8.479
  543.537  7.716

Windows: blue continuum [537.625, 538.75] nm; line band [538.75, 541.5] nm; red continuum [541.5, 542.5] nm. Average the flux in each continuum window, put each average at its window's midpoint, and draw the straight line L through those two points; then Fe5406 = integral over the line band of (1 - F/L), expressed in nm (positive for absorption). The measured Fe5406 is 0.18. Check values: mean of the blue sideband 8.45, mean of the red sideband 8.63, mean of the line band 7.99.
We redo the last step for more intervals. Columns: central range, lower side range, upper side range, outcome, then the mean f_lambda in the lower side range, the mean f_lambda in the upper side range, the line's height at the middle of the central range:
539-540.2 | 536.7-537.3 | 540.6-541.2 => 0.01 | 8.2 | 7.84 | 7.96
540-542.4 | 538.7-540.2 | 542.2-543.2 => 0.01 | 8.03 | 8.38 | 8.22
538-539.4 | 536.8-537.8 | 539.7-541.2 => -0.05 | 8.3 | 7.89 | 8.12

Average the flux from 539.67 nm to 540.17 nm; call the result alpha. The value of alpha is 7.6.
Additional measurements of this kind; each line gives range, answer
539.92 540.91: 8.08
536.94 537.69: 8.35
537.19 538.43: 8.4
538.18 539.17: 8.44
